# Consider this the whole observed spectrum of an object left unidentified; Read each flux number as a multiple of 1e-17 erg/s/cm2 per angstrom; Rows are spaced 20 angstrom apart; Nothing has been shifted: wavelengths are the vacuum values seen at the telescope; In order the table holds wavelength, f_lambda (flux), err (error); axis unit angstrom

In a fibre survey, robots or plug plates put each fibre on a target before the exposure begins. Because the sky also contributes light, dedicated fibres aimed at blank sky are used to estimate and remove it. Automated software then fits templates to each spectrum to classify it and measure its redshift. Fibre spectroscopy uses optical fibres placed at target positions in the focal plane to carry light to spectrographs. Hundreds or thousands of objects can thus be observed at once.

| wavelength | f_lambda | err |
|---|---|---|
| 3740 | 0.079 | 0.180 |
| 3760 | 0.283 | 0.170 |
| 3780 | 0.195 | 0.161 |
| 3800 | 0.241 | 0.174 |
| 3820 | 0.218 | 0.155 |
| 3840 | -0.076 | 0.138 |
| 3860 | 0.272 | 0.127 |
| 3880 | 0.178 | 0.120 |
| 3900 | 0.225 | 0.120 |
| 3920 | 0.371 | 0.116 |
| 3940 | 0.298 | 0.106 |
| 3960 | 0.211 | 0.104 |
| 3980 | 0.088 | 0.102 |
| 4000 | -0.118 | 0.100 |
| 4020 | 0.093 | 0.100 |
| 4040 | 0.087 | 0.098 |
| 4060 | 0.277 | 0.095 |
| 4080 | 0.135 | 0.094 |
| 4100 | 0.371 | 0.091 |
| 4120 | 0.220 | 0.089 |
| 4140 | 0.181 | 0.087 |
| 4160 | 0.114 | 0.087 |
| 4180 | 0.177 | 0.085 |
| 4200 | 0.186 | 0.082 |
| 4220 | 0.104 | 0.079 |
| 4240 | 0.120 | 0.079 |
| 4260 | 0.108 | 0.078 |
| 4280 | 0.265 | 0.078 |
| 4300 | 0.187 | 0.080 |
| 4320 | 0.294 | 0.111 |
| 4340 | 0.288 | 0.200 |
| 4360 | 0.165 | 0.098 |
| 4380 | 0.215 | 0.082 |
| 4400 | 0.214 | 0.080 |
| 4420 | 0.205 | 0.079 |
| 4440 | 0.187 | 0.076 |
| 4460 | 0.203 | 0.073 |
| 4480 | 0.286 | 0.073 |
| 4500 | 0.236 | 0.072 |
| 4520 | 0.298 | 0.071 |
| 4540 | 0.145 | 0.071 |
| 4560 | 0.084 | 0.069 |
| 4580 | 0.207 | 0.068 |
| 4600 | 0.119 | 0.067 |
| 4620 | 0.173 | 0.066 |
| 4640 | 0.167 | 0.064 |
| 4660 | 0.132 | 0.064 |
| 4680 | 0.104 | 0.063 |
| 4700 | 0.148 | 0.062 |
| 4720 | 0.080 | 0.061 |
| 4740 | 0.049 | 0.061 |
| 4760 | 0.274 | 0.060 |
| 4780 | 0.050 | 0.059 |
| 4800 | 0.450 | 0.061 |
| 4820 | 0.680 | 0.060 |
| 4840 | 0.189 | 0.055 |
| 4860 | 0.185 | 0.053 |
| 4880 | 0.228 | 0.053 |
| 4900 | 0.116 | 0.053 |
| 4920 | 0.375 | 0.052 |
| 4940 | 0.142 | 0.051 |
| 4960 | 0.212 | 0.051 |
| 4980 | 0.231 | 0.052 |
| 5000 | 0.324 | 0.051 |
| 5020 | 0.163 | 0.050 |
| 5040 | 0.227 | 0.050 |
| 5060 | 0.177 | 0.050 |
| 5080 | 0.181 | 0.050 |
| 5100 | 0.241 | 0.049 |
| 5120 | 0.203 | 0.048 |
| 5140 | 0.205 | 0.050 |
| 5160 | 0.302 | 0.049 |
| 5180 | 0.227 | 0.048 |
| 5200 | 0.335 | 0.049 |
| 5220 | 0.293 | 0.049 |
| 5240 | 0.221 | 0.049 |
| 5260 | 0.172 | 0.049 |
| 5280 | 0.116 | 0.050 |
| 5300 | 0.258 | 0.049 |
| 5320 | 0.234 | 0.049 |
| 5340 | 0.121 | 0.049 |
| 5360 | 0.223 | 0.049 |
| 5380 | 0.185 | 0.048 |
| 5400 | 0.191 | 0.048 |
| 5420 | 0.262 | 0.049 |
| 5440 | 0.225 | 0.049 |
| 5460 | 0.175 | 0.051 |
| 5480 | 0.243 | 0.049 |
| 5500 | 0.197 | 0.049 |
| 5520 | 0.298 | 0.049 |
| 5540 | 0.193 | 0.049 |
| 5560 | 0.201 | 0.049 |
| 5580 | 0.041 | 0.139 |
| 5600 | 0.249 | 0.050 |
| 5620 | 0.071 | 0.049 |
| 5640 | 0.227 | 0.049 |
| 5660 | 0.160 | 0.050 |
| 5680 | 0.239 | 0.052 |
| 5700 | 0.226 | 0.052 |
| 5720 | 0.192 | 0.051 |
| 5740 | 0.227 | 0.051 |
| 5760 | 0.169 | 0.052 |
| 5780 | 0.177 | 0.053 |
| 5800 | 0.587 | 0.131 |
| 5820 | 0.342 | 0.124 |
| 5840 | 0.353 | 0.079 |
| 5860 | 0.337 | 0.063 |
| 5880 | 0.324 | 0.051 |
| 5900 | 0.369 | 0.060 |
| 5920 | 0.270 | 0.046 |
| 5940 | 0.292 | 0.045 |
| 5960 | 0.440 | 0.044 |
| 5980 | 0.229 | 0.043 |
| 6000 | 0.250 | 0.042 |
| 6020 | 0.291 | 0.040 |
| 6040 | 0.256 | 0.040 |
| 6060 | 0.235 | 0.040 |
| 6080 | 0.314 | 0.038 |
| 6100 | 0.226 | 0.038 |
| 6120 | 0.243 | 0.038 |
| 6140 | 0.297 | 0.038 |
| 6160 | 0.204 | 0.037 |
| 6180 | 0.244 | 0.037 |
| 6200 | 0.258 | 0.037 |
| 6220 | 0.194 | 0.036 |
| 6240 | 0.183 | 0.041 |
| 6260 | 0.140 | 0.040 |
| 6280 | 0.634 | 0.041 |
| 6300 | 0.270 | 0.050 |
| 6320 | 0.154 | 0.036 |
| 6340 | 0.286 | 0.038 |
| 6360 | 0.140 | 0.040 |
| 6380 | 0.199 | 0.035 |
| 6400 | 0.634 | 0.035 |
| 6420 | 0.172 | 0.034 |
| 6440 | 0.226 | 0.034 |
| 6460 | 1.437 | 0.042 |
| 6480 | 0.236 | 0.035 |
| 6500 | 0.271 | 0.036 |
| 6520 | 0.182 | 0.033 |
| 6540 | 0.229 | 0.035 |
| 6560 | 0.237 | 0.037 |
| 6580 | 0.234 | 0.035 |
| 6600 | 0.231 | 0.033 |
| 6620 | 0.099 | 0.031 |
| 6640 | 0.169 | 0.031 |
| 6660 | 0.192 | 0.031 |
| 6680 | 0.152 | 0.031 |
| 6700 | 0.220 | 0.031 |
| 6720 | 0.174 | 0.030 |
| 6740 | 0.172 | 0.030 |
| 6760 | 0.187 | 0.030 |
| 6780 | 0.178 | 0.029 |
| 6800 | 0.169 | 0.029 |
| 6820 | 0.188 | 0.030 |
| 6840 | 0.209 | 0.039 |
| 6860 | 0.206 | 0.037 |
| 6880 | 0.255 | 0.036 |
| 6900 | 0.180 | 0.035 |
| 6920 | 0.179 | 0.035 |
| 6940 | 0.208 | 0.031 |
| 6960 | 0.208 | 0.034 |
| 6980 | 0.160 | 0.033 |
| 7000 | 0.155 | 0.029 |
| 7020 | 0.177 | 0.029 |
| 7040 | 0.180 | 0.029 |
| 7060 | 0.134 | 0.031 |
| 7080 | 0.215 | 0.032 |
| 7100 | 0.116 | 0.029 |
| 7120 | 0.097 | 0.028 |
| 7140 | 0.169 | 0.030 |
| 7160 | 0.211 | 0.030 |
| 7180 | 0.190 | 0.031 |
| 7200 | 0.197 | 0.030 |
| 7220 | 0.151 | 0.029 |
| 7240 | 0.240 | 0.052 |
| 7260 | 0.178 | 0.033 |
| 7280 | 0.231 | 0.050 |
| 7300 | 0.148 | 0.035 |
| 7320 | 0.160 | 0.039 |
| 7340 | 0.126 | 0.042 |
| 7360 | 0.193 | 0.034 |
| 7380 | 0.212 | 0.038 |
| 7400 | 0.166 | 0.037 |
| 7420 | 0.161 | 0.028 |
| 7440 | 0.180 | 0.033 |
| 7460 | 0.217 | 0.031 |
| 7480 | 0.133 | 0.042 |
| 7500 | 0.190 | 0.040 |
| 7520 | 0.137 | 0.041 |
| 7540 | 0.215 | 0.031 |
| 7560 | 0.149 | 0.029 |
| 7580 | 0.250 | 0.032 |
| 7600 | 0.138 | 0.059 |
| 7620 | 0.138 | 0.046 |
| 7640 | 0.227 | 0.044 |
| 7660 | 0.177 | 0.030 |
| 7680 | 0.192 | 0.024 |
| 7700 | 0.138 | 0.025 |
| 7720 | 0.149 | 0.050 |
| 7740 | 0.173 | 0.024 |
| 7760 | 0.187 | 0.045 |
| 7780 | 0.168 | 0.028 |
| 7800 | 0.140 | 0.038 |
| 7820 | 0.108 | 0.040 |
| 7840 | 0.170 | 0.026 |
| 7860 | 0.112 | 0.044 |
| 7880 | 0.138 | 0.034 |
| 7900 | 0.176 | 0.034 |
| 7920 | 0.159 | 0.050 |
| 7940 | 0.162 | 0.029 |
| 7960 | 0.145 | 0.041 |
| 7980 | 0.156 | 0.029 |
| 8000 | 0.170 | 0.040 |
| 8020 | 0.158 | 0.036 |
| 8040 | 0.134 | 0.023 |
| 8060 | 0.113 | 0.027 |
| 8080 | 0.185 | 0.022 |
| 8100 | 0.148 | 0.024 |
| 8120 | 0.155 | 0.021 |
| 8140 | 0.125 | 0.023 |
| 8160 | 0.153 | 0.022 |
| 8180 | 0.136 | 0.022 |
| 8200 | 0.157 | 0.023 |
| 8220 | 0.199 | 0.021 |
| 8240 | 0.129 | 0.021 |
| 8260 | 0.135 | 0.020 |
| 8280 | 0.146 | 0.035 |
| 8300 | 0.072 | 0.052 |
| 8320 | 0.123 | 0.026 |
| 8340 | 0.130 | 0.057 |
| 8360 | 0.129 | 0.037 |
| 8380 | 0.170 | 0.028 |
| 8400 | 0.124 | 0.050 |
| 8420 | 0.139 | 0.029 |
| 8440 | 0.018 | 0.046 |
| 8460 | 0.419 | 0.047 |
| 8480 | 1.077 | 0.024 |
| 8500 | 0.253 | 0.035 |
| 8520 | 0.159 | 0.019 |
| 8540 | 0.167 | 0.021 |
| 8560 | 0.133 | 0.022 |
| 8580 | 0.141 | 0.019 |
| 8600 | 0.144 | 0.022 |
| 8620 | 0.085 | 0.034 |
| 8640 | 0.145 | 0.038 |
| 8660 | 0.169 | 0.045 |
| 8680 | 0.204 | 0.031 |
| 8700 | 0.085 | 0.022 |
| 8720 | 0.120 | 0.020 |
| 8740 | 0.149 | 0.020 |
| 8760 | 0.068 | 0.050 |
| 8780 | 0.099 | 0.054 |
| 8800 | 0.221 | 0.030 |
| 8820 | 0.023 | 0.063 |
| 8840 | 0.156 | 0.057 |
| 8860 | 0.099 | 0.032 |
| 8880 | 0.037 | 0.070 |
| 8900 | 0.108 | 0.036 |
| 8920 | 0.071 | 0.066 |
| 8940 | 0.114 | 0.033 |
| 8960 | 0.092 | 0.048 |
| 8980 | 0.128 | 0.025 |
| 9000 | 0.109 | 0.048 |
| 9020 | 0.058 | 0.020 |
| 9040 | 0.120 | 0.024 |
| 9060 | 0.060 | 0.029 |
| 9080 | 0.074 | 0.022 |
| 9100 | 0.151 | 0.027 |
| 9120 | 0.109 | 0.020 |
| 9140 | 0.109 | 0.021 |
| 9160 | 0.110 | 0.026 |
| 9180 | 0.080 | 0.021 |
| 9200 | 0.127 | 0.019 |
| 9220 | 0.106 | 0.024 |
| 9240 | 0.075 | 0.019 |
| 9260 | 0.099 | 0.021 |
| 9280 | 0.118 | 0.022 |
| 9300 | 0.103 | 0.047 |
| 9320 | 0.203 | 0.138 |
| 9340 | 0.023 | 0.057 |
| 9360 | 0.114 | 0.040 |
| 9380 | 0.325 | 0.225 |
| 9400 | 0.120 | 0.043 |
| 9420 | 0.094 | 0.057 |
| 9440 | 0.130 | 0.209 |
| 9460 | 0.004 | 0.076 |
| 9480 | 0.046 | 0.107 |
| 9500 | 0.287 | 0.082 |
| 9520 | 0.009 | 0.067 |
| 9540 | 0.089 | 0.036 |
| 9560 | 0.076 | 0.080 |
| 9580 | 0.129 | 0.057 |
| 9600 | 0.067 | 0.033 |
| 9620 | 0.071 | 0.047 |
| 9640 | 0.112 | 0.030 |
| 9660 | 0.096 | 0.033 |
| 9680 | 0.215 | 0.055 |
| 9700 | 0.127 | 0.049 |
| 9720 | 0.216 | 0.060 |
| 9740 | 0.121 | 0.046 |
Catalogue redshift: 0.29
